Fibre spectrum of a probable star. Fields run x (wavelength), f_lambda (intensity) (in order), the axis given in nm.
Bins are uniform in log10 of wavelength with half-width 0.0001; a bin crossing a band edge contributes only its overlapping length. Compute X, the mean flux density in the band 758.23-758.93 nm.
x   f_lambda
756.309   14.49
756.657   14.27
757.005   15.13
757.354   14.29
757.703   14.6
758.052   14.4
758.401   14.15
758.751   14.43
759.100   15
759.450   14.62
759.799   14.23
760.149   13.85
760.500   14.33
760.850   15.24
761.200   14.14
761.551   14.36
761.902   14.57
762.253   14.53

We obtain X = 14.3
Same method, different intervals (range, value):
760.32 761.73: 14.5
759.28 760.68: 14.3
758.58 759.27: 14.7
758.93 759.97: 14.6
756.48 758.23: 14.5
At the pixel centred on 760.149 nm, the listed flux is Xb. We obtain 13.85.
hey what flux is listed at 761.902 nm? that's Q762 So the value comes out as 14.57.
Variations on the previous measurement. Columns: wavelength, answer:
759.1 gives 15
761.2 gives 14.14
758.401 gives 14.15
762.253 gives 14.53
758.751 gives 14.43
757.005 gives 15.13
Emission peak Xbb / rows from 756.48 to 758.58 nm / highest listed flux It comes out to 15.13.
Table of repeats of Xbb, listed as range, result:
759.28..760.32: 14.62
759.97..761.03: 15.24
